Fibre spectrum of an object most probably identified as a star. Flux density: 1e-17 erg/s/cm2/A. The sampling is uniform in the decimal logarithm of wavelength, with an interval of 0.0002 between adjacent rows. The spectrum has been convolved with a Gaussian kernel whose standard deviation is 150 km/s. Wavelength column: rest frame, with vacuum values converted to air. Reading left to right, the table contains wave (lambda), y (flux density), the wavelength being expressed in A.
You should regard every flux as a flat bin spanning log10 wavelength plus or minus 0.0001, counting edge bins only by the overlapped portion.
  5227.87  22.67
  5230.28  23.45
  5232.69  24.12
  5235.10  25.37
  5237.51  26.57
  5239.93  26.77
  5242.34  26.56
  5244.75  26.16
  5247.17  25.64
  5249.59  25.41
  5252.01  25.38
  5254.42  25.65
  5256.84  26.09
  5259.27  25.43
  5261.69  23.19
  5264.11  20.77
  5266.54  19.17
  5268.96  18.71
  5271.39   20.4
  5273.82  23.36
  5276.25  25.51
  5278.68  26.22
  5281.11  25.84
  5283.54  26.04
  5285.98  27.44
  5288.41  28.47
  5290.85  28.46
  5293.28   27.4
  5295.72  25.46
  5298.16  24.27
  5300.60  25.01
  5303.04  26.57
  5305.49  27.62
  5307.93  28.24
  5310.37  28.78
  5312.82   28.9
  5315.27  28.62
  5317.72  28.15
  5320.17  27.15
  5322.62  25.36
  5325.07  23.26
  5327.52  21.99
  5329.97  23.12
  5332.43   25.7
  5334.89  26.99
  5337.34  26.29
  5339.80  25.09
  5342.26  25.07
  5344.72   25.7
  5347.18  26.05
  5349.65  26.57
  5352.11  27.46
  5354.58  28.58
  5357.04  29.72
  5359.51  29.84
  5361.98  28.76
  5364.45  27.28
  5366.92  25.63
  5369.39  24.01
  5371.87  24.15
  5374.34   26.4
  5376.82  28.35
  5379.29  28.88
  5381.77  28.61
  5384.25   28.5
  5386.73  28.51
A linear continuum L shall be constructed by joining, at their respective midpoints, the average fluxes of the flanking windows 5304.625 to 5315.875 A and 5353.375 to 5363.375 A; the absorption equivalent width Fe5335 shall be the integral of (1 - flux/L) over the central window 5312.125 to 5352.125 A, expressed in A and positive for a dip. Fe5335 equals 4.0 A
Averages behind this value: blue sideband 28.5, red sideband 29.2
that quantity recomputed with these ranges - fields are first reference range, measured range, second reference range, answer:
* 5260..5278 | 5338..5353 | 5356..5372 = 0.1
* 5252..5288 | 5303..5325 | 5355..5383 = -1.7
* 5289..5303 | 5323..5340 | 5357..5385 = 1.4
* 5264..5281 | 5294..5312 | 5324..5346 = -2.3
